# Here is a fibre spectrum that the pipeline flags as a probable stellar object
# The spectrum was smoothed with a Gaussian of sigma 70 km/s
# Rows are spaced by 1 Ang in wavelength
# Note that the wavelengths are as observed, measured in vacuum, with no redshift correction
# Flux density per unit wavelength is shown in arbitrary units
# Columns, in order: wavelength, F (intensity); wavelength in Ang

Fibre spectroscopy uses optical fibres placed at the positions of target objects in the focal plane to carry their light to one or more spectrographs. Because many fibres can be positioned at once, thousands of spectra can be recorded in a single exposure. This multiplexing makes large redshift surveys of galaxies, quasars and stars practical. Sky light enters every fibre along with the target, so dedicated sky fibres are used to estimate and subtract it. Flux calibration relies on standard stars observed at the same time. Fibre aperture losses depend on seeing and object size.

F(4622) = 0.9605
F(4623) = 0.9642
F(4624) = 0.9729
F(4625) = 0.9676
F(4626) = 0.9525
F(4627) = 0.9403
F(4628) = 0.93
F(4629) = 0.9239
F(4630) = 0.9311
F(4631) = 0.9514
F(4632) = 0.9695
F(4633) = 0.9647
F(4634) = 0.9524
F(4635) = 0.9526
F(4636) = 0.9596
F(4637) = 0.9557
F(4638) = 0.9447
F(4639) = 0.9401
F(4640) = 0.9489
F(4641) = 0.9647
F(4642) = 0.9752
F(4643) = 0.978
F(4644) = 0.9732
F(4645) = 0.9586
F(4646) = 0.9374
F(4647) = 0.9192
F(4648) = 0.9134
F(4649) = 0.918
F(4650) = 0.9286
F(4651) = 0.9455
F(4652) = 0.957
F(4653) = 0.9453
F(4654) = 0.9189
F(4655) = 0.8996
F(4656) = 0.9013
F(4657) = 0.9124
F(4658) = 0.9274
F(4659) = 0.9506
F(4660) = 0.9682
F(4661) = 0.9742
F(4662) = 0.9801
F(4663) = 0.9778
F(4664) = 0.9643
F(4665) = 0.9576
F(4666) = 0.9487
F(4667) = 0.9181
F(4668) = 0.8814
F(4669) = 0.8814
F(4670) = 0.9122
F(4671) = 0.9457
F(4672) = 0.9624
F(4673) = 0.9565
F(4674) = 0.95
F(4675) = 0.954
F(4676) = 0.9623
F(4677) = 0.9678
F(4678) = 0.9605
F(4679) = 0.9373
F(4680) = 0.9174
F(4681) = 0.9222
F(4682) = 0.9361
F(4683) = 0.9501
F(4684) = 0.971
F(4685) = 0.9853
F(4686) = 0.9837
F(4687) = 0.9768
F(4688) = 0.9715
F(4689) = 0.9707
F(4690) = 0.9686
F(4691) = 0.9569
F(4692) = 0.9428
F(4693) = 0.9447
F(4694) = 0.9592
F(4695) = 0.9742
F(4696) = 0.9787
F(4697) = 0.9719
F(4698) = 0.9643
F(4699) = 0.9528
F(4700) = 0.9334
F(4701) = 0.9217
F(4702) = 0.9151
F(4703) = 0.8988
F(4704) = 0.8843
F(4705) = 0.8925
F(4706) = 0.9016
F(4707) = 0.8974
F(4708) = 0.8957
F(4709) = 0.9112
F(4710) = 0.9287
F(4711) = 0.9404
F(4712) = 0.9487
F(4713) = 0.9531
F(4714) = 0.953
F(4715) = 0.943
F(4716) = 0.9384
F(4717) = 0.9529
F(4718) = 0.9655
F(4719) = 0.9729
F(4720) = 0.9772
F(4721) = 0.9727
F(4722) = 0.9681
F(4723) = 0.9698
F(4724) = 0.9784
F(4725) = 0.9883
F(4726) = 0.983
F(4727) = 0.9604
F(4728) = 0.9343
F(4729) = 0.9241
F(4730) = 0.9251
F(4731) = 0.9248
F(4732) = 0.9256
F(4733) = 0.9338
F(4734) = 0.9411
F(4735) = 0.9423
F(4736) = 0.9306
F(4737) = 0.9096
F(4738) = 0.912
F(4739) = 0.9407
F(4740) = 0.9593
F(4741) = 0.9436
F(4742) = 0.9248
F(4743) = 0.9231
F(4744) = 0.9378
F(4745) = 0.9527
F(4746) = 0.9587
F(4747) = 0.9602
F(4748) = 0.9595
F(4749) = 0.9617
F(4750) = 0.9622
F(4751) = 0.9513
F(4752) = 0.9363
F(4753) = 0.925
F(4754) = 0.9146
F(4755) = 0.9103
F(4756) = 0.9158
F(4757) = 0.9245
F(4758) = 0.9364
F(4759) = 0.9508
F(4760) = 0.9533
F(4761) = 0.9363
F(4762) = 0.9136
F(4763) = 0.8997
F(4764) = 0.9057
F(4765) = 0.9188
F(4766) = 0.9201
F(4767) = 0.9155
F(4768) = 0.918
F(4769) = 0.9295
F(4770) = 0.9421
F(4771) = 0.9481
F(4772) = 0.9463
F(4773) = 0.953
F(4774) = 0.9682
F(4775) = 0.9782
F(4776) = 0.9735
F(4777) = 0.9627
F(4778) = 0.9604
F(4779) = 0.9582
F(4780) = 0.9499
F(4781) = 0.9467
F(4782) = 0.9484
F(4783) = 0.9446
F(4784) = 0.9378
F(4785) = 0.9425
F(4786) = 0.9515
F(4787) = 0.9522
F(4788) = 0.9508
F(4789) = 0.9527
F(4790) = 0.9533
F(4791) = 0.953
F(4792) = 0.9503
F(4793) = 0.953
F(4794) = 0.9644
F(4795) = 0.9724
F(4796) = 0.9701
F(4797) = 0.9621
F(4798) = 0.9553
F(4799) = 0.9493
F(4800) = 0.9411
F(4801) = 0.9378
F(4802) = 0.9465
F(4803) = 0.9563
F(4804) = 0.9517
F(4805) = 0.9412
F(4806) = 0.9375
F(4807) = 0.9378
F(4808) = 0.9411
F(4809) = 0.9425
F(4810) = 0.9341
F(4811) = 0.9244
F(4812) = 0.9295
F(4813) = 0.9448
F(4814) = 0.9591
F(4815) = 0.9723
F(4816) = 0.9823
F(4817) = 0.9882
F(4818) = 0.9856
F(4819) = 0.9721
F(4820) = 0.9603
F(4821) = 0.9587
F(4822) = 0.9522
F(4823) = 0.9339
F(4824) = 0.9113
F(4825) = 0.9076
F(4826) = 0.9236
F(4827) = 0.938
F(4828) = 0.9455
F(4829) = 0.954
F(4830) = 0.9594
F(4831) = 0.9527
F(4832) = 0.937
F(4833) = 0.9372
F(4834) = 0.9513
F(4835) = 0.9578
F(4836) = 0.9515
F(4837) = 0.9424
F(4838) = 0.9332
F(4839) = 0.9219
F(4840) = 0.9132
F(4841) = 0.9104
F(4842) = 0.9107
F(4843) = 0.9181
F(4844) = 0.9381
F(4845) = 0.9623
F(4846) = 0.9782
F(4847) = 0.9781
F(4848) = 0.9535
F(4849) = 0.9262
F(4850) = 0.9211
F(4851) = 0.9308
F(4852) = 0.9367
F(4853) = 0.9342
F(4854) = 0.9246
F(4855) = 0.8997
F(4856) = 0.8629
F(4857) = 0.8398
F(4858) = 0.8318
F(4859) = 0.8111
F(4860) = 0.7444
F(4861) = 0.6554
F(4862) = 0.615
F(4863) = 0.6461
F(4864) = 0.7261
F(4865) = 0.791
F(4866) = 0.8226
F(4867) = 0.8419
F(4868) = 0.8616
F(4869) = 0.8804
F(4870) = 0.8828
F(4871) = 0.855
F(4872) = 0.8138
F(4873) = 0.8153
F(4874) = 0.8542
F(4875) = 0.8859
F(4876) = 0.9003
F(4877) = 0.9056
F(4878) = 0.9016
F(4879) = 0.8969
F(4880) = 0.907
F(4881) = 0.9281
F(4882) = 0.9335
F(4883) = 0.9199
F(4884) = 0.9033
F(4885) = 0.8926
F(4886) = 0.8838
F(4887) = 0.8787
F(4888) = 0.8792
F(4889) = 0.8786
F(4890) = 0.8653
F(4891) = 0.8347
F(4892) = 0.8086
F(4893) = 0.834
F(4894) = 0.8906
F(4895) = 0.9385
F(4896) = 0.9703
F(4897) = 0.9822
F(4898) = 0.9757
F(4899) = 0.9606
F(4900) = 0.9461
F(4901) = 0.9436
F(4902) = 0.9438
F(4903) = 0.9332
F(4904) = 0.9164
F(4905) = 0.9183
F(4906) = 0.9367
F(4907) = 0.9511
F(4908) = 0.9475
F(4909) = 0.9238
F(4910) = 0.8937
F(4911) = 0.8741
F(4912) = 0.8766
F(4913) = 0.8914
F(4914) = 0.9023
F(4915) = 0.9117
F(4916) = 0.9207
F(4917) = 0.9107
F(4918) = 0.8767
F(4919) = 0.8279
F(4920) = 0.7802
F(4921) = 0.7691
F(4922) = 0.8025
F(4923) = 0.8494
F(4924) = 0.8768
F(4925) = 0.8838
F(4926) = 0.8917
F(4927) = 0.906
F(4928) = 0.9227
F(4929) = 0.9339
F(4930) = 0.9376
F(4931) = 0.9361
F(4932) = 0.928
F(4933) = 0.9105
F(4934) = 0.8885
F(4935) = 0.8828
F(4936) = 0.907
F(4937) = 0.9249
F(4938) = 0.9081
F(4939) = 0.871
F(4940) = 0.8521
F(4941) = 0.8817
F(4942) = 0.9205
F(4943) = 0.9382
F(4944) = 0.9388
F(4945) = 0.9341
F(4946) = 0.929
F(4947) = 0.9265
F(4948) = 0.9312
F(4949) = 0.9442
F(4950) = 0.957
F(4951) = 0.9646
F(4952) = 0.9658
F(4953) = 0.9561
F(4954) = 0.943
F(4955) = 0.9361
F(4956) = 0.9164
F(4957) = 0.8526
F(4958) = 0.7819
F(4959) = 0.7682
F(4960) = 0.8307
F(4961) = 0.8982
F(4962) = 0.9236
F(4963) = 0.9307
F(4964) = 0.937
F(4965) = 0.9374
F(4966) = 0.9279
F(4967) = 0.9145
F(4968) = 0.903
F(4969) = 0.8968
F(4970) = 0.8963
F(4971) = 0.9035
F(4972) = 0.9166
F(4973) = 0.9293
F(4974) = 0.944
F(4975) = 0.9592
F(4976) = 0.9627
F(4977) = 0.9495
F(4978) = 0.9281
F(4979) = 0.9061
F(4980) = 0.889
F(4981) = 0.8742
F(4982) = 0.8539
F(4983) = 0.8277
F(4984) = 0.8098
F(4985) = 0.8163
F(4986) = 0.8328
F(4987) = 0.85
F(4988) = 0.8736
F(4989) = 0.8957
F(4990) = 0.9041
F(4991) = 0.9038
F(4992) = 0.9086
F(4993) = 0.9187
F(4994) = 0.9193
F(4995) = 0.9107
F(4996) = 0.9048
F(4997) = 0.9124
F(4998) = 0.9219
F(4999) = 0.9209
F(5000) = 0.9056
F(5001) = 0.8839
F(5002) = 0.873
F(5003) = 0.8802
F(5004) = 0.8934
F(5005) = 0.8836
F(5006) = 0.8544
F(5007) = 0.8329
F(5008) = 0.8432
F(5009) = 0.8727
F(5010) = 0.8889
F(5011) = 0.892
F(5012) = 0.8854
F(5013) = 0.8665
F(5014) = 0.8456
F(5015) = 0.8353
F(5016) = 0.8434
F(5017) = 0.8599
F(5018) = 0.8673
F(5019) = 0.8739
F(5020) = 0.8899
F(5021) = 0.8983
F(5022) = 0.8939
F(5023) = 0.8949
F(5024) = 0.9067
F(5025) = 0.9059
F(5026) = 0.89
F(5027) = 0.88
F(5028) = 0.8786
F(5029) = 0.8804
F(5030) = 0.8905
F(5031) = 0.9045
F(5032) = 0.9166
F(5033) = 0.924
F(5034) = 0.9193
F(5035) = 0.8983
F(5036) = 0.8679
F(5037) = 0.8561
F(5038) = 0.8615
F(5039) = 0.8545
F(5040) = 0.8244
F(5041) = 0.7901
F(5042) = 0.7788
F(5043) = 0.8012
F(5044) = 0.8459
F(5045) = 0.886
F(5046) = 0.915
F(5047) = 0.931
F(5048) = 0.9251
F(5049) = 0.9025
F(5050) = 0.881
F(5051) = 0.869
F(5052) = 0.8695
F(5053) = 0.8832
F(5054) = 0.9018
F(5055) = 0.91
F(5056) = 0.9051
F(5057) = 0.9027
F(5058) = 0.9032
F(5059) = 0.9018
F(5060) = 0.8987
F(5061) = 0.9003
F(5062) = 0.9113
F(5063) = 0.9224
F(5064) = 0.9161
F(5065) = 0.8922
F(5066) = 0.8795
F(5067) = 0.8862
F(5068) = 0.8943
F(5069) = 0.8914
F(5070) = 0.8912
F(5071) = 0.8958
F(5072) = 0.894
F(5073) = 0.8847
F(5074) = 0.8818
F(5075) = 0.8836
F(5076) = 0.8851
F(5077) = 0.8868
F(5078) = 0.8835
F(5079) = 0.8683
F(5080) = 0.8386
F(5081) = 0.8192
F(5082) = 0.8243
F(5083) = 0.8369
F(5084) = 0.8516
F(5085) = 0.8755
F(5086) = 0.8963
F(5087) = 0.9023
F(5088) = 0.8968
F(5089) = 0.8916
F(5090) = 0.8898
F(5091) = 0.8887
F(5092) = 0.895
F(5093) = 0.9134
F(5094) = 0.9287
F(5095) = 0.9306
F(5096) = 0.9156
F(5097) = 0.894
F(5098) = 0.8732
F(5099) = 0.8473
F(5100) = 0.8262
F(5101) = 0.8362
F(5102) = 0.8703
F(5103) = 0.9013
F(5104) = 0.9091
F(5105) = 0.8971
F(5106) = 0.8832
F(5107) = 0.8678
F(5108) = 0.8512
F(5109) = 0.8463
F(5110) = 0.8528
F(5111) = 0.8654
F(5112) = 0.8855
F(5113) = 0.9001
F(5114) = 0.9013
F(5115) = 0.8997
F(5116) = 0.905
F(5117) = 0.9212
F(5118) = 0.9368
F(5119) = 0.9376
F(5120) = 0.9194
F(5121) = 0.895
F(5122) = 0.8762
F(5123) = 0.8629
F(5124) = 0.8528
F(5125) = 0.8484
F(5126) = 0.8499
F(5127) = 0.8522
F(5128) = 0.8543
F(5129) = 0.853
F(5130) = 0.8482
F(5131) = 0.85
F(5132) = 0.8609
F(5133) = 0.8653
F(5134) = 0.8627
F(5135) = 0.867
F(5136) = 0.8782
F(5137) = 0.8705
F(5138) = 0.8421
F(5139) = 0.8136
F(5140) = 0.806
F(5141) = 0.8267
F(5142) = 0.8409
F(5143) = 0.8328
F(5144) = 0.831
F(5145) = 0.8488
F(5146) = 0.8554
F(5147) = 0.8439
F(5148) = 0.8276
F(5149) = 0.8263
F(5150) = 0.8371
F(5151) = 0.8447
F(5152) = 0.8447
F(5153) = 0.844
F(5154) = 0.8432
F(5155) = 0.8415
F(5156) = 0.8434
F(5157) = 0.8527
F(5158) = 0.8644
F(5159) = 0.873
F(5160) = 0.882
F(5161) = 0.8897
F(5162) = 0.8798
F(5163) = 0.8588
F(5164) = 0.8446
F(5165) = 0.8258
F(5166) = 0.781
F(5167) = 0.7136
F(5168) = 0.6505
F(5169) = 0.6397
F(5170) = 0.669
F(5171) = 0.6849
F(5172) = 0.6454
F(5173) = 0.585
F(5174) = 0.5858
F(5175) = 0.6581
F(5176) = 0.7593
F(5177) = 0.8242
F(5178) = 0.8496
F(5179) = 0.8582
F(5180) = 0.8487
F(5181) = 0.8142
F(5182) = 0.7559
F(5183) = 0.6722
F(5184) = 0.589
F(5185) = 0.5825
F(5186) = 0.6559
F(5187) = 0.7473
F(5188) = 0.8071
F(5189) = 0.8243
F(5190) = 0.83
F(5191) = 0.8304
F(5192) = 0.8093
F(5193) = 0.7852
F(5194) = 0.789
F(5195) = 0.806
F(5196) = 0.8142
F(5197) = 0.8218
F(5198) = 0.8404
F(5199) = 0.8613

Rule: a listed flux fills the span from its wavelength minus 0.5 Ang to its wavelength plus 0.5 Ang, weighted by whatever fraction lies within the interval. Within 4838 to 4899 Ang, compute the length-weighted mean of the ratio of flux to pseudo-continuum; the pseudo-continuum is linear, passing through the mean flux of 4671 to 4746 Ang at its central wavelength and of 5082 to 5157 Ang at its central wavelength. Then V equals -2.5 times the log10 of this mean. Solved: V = 0.05 mag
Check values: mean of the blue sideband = 0.946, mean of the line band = 0.878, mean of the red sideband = 0.868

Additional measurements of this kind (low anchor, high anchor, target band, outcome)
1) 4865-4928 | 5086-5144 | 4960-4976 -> -0.042 mag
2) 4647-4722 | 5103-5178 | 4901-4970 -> -0.025 mag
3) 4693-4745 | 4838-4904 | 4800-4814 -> -0.040 mag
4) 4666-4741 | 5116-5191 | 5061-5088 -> -0.058 mag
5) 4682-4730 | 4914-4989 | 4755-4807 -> -0.013 mag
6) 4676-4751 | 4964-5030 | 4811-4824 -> -0.038 mag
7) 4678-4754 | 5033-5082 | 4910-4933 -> 0.028 mag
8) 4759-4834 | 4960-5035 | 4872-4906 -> 0.022 mag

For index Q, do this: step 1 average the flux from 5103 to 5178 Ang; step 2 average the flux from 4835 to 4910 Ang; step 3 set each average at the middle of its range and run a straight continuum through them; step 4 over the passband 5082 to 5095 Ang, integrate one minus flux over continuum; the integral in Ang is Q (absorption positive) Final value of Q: -0.66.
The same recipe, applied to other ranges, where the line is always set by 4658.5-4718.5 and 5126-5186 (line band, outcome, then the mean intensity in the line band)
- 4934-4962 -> -1.3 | 0.906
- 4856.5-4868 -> 1.7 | 0.761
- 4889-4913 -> -1.0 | 0.915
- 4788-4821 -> -1.6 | 0.954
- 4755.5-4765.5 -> 0.0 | 0.925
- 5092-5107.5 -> -1.3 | 0.887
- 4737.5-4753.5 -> -0.3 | 0.944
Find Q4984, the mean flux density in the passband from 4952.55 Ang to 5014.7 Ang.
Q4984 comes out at 0.892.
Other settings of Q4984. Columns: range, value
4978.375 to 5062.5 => 0.881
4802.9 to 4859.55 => 0.935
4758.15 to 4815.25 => 0.946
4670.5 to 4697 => 0.958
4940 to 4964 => 0.911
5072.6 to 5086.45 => 0.865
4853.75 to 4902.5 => 0.864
